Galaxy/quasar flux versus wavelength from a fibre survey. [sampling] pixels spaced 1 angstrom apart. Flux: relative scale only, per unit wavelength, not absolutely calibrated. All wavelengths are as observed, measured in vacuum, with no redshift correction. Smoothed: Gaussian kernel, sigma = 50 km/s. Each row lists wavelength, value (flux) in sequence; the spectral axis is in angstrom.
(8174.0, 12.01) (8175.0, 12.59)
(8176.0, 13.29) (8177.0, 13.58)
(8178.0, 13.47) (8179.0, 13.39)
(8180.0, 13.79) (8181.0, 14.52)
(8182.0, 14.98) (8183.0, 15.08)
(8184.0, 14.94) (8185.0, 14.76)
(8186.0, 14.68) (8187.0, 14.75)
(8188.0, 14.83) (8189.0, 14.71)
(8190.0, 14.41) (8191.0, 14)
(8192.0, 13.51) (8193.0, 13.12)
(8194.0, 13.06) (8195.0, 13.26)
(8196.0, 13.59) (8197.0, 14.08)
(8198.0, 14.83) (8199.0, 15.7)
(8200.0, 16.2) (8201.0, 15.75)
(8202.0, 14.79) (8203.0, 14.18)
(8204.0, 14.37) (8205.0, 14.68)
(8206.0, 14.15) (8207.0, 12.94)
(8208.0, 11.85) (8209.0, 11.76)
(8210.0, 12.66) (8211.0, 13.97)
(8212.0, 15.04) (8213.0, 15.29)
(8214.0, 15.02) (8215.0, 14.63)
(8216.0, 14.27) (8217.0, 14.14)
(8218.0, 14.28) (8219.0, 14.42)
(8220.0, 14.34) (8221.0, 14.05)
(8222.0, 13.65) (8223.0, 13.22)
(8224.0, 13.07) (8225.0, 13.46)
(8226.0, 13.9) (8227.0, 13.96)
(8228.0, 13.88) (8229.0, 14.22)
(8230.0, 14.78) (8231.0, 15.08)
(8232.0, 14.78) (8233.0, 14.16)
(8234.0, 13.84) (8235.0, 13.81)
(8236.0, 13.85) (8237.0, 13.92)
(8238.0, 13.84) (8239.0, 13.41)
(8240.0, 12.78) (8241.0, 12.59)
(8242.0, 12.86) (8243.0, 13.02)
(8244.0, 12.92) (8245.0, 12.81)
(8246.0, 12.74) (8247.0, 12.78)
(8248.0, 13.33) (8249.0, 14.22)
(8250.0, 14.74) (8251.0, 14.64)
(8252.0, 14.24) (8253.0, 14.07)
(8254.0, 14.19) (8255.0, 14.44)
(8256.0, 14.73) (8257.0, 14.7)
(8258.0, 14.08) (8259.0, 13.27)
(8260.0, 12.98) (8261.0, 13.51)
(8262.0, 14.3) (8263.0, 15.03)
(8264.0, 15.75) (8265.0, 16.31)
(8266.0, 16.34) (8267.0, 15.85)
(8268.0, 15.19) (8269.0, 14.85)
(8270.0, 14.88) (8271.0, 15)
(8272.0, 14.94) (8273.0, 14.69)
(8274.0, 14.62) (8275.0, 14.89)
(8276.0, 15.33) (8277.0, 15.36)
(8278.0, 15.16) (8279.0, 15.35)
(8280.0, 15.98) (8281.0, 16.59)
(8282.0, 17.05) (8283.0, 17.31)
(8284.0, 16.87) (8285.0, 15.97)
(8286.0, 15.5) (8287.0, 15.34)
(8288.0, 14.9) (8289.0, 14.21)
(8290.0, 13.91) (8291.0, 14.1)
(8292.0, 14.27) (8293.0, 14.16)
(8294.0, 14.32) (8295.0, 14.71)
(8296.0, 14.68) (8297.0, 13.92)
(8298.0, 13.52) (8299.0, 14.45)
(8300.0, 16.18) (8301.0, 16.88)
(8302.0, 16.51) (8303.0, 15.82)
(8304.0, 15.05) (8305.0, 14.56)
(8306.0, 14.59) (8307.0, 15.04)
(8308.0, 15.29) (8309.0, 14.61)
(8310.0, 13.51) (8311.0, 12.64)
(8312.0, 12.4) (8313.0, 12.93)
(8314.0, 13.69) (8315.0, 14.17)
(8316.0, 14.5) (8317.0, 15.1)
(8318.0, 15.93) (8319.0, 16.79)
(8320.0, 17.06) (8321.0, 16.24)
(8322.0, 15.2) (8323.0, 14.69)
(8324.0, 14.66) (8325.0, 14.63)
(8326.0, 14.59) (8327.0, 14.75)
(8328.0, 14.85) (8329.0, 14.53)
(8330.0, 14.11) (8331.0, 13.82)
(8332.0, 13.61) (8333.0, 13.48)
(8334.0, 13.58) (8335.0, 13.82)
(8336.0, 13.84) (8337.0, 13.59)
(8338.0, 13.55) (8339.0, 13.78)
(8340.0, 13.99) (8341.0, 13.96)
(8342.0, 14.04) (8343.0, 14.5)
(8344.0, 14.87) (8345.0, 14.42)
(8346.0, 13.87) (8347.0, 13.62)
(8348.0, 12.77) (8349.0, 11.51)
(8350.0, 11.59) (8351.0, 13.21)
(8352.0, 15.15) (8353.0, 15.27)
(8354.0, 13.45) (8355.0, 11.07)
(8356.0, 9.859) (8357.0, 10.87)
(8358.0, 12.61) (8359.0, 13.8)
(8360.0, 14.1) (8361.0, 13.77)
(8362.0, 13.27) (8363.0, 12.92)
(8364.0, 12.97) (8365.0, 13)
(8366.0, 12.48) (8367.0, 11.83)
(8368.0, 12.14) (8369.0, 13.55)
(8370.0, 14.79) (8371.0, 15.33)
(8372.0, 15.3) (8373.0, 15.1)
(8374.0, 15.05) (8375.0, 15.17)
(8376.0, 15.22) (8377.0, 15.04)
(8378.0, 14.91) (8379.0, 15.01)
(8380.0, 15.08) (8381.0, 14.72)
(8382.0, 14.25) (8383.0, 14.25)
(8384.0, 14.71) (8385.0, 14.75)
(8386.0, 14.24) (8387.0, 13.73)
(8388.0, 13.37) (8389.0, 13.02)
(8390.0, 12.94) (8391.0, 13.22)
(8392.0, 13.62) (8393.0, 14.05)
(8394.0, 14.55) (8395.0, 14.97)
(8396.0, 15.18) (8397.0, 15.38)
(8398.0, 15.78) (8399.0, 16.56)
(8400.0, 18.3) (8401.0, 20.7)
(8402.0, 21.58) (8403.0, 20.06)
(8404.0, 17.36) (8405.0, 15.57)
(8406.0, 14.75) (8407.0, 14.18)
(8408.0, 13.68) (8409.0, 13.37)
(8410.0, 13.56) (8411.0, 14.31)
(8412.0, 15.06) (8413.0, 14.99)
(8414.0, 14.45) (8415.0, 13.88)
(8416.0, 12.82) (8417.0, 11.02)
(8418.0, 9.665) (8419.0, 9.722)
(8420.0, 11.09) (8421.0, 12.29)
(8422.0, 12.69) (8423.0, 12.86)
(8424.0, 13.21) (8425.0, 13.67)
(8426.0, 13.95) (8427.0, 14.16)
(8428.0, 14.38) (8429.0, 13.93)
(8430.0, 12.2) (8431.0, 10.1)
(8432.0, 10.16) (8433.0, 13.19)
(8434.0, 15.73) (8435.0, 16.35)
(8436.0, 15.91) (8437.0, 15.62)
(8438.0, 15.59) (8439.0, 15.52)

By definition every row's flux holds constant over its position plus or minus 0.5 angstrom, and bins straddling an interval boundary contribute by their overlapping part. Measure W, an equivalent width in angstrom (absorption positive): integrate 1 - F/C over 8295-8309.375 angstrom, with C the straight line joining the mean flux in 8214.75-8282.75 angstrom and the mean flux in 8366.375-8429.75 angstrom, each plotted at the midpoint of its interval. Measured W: -0.7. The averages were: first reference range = 14.3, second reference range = 14.4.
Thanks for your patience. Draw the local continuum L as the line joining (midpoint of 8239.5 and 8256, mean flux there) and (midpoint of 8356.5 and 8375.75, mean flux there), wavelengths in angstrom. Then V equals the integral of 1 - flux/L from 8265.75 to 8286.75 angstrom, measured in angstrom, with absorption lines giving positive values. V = -3.1 angstrom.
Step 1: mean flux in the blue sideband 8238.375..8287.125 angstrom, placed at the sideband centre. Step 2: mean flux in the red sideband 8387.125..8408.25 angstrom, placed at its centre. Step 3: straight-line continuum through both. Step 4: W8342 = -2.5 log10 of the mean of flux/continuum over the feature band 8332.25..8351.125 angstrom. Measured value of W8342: 0.12 mag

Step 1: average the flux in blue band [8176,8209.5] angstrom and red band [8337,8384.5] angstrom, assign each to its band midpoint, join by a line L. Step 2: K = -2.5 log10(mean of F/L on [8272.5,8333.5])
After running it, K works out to -0.08 mag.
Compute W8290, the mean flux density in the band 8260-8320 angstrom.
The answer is 15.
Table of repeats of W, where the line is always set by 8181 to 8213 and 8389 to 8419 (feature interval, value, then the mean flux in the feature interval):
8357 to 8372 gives 1.5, 13.3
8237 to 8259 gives 1.1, 13.7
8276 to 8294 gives -1.1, 15.4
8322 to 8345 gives 0.8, 14.2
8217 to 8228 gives 0.4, 13.9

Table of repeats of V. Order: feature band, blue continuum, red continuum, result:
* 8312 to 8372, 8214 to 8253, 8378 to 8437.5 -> 1.2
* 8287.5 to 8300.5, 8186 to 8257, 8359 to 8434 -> -0.3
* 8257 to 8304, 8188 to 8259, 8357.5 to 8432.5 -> -3.6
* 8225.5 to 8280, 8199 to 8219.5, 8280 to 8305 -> 1.8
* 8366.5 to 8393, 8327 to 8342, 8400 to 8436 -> -0.4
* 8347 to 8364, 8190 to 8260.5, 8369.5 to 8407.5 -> 2.5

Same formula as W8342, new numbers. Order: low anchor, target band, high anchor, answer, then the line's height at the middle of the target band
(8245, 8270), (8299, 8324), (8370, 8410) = -0.017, 14.7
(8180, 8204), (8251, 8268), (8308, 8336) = -0.012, 14.5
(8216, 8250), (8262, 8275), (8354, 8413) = -0.099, 13.9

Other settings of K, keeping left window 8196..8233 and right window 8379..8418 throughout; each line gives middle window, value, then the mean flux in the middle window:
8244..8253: 0.05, 13.7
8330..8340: 0.07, 13.7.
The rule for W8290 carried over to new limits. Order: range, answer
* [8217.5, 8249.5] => 13.7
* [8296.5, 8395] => 14.1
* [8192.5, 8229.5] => 14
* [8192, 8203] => 14.4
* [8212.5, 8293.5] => 14.5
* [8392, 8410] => 16.1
